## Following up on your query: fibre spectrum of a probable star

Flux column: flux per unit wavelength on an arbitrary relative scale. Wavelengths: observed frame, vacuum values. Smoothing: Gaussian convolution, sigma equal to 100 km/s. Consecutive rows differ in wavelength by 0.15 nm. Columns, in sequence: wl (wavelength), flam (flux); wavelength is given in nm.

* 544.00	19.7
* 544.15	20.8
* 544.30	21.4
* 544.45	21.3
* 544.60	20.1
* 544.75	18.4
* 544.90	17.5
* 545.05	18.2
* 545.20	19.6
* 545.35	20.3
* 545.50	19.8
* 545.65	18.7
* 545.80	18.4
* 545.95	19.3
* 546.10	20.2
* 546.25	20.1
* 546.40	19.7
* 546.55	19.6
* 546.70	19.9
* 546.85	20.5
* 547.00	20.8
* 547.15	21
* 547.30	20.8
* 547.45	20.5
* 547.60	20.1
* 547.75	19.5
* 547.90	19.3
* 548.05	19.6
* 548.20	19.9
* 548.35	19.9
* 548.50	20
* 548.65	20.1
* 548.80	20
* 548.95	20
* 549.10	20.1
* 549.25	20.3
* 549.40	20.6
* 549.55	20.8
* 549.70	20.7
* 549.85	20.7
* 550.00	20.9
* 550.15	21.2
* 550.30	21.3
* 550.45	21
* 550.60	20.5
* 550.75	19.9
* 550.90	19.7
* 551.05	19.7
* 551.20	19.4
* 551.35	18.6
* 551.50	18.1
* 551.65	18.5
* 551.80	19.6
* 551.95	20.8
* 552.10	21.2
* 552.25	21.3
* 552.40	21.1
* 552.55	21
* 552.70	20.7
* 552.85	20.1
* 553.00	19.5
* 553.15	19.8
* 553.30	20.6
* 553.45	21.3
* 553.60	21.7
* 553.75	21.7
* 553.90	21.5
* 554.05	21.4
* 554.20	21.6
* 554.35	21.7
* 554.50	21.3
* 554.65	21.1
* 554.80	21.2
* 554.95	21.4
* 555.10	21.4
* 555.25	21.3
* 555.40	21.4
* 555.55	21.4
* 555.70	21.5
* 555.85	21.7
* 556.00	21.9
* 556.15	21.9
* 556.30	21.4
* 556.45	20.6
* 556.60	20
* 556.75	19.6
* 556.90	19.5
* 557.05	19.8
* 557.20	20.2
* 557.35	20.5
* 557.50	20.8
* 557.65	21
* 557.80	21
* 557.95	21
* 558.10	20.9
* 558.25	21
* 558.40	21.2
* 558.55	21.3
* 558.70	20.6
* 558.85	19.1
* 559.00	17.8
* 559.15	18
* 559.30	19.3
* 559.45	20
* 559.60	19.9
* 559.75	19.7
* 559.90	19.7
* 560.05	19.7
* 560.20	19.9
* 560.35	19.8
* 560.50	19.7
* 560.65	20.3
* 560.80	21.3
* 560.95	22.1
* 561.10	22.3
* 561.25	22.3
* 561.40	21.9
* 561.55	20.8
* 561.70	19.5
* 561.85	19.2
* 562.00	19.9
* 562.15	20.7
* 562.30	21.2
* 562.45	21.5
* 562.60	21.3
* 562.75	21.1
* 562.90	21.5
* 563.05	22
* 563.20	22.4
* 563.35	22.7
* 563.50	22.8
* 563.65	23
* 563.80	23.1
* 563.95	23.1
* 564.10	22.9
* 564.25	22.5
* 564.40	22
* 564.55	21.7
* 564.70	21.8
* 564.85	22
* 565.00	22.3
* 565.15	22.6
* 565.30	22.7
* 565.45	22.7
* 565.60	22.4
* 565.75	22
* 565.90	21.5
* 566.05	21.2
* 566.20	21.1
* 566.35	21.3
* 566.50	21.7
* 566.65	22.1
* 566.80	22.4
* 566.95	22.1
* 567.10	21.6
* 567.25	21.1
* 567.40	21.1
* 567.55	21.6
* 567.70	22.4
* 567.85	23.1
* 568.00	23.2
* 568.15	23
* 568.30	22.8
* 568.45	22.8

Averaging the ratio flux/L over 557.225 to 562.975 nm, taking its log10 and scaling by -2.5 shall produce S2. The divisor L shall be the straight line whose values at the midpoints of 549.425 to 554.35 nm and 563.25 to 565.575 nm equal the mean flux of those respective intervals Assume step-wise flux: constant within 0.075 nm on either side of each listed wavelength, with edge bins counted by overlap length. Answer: 0.07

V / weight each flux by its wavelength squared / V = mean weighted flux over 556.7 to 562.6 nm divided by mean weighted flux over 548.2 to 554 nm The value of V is 1.03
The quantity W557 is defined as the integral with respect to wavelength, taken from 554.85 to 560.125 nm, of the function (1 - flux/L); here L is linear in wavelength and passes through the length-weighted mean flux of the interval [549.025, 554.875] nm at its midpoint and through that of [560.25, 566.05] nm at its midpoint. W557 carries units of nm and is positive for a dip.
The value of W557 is 0.15 nm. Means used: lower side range 20.6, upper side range 21.7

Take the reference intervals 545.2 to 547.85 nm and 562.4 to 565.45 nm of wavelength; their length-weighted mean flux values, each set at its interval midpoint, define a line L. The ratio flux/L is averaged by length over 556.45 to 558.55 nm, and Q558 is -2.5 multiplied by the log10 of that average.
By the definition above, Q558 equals 0.05 mag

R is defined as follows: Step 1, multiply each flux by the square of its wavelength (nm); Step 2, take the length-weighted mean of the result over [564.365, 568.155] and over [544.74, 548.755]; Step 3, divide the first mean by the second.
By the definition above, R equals 1.20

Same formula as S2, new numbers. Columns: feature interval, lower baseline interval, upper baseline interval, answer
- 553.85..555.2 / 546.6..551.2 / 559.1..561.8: -0.06 mag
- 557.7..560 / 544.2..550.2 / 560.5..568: 0.06 mag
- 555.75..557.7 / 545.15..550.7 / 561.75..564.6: 0.02 mag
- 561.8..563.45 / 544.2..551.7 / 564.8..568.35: 0.02 mag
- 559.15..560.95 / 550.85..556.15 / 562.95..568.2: 0.08 mag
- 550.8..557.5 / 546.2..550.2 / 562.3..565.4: 0.02 mag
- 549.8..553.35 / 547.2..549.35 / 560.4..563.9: 0.01 mag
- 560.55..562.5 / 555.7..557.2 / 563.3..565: 0.05 mag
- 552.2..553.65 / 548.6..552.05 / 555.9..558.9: -0.02 mag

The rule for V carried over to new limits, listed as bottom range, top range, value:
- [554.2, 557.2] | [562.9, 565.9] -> 1.10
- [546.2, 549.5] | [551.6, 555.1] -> 1.06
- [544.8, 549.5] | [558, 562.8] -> 1.08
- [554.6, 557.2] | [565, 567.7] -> 1.08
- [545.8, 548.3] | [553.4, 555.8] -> 1.10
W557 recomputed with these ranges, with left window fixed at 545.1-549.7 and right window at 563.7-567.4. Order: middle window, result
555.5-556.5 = -0.03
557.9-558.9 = 0.02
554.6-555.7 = -0.02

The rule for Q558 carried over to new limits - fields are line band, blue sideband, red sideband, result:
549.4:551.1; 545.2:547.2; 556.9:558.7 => -0.02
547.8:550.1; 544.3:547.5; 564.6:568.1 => 0.00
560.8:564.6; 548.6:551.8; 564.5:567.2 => -0.01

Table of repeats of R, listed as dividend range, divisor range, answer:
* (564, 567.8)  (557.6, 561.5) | 1.10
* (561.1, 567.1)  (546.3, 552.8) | 1.14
